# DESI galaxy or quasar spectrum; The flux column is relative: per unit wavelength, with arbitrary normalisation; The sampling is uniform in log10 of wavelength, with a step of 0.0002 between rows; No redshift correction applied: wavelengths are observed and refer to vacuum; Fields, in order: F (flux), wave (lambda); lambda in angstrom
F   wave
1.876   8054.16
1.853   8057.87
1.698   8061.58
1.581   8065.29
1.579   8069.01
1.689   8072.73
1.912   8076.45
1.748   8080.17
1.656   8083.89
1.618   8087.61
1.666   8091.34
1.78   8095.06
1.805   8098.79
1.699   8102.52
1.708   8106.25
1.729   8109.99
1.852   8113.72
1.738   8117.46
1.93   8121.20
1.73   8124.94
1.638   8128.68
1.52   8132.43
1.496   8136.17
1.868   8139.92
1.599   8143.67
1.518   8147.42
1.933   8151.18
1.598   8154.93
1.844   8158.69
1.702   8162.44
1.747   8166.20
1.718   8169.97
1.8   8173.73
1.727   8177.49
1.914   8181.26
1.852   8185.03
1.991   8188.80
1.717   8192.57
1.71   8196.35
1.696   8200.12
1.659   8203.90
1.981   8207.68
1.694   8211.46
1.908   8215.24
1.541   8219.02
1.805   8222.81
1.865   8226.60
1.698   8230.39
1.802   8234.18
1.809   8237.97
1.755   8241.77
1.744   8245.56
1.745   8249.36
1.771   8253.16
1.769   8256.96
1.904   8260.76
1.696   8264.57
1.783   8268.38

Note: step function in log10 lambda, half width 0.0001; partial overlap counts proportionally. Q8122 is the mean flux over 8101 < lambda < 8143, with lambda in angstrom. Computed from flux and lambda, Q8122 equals 1.72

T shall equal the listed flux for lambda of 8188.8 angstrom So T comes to 1.991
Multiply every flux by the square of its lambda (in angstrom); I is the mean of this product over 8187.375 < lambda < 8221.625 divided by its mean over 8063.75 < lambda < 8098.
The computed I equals 1.1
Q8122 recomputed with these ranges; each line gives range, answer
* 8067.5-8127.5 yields 1.74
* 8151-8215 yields 1.78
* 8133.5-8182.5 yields 1.72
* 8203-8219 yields 1.79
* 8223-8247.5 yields 1.78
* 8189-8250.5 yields 1.76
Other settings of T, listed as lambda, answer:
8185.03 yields 1.852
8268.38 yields 1.783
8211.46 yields 1.694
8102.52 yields 1.699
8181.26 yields 1.914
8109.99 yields 1.729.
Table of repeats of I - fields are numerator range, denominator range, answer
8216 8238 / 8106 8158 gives 1.05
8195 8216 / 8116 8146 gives 1.07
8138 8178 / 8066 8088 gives 1.04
